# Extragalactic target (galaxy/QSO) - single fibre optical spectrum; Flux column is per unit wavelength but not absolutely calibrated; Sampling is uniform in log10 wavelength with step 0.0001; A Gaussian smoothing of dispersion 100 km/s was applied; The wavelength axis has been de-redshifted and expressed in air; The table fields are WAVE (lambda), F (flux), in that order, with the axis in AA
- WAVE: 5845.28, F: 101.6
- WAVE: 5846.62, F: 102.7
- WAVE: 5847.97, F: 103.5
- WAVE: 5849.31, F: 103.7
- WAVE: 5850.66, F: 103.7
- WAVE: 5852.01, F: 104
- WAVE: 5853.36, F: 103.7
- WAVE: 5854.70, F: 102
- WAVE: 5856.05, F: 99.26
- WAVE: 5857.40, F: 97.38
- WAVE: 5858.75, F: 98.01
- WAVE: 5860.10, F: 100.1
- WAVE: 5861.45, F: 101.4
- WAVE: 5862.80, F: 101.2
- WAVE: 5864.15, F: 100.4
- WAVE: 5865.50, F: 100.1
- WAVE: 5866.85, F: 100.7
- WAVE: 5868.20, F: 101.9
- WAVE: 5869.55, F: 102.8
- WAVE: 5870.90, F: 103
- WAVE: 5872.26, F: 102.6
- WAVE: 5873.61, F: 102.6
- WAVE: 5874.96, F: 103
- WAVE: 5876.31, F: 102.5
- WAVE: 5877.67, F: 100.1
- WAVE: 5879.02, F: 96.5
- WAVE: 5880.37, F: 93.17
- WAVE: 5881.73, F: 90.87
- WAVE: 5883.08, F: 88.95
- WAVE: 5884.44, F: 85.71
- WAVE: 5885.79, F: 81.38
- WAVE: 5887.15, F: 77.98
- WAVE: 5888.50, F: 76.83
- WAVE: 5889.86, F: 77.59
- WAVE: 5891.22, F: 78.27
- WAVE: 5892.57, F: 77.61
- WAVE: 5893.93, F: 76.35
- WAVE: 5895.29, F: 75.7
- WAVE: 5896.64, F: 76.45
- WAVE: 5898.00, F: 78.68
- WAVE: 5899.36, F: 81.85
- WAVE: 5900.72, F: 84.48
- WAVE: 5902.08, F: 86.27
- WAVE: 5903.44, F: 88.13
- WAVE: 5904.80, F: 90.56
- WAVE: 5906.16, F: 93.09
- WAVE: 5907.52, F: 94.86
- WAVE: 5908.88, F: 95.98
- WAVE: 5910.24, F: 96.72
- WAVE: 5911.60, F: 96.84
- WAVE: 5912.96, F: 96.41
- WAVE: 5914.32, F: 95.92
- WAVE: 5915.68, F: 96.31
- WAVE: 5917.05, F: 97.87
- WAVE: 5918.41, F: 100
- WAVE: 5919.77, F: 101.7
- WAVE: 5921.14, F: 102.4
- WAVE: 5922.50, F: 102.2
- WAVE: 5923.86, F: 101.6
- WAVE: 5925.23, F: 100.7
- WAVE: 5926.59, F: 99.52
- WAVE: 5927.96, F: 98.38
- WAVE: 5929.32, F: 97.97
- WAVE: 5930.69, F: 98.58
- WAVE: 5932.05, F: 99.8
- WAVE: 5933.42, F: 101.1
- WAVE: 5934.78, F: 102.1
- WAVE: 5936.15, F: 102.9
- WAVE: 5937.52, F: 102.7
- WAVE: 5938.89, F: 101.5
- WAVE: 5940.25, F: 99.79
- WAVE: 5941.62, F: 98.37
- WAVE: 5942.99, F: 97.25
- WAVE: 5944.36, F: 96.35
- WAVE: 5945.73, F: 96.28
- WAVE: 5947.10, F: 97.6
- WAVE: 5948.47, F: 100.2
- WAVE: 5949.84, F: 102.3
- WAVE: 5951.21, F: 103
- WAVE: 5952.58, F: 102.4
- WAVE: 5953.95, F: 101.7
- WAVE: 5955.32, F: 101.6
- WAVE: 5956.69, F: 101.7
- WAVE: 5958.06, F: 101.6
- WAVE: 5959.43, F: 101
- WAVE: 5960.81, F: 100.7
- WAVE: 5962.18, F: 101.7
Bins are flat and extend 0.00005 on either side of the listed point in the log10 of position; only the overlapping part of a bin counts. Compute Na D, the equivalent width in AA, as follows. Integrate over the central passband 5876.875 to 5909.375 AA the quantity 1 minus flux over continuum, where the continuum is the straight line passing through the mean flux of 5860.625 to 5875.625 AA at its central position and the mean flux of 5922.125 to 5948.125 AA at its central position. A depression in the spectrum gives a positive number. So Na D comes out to 5.0 AA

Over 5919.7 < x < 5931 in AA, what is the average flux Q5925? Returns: 100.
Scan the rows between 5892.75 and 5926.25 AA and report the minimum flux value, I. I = 75.7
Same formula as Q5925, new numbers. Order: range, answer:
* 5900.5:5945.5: 97.6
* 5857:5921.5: 92.6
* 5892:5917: 88.2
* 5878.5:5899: 82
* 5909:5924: 98.7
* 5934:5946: 99.8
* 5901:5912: 92.4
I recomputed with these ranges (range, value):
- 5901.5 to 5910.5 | 86.27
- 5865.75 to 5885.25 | 85.71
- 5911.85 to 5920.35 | 95.92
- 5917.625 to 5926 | 100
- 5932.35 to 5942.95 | 98.37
